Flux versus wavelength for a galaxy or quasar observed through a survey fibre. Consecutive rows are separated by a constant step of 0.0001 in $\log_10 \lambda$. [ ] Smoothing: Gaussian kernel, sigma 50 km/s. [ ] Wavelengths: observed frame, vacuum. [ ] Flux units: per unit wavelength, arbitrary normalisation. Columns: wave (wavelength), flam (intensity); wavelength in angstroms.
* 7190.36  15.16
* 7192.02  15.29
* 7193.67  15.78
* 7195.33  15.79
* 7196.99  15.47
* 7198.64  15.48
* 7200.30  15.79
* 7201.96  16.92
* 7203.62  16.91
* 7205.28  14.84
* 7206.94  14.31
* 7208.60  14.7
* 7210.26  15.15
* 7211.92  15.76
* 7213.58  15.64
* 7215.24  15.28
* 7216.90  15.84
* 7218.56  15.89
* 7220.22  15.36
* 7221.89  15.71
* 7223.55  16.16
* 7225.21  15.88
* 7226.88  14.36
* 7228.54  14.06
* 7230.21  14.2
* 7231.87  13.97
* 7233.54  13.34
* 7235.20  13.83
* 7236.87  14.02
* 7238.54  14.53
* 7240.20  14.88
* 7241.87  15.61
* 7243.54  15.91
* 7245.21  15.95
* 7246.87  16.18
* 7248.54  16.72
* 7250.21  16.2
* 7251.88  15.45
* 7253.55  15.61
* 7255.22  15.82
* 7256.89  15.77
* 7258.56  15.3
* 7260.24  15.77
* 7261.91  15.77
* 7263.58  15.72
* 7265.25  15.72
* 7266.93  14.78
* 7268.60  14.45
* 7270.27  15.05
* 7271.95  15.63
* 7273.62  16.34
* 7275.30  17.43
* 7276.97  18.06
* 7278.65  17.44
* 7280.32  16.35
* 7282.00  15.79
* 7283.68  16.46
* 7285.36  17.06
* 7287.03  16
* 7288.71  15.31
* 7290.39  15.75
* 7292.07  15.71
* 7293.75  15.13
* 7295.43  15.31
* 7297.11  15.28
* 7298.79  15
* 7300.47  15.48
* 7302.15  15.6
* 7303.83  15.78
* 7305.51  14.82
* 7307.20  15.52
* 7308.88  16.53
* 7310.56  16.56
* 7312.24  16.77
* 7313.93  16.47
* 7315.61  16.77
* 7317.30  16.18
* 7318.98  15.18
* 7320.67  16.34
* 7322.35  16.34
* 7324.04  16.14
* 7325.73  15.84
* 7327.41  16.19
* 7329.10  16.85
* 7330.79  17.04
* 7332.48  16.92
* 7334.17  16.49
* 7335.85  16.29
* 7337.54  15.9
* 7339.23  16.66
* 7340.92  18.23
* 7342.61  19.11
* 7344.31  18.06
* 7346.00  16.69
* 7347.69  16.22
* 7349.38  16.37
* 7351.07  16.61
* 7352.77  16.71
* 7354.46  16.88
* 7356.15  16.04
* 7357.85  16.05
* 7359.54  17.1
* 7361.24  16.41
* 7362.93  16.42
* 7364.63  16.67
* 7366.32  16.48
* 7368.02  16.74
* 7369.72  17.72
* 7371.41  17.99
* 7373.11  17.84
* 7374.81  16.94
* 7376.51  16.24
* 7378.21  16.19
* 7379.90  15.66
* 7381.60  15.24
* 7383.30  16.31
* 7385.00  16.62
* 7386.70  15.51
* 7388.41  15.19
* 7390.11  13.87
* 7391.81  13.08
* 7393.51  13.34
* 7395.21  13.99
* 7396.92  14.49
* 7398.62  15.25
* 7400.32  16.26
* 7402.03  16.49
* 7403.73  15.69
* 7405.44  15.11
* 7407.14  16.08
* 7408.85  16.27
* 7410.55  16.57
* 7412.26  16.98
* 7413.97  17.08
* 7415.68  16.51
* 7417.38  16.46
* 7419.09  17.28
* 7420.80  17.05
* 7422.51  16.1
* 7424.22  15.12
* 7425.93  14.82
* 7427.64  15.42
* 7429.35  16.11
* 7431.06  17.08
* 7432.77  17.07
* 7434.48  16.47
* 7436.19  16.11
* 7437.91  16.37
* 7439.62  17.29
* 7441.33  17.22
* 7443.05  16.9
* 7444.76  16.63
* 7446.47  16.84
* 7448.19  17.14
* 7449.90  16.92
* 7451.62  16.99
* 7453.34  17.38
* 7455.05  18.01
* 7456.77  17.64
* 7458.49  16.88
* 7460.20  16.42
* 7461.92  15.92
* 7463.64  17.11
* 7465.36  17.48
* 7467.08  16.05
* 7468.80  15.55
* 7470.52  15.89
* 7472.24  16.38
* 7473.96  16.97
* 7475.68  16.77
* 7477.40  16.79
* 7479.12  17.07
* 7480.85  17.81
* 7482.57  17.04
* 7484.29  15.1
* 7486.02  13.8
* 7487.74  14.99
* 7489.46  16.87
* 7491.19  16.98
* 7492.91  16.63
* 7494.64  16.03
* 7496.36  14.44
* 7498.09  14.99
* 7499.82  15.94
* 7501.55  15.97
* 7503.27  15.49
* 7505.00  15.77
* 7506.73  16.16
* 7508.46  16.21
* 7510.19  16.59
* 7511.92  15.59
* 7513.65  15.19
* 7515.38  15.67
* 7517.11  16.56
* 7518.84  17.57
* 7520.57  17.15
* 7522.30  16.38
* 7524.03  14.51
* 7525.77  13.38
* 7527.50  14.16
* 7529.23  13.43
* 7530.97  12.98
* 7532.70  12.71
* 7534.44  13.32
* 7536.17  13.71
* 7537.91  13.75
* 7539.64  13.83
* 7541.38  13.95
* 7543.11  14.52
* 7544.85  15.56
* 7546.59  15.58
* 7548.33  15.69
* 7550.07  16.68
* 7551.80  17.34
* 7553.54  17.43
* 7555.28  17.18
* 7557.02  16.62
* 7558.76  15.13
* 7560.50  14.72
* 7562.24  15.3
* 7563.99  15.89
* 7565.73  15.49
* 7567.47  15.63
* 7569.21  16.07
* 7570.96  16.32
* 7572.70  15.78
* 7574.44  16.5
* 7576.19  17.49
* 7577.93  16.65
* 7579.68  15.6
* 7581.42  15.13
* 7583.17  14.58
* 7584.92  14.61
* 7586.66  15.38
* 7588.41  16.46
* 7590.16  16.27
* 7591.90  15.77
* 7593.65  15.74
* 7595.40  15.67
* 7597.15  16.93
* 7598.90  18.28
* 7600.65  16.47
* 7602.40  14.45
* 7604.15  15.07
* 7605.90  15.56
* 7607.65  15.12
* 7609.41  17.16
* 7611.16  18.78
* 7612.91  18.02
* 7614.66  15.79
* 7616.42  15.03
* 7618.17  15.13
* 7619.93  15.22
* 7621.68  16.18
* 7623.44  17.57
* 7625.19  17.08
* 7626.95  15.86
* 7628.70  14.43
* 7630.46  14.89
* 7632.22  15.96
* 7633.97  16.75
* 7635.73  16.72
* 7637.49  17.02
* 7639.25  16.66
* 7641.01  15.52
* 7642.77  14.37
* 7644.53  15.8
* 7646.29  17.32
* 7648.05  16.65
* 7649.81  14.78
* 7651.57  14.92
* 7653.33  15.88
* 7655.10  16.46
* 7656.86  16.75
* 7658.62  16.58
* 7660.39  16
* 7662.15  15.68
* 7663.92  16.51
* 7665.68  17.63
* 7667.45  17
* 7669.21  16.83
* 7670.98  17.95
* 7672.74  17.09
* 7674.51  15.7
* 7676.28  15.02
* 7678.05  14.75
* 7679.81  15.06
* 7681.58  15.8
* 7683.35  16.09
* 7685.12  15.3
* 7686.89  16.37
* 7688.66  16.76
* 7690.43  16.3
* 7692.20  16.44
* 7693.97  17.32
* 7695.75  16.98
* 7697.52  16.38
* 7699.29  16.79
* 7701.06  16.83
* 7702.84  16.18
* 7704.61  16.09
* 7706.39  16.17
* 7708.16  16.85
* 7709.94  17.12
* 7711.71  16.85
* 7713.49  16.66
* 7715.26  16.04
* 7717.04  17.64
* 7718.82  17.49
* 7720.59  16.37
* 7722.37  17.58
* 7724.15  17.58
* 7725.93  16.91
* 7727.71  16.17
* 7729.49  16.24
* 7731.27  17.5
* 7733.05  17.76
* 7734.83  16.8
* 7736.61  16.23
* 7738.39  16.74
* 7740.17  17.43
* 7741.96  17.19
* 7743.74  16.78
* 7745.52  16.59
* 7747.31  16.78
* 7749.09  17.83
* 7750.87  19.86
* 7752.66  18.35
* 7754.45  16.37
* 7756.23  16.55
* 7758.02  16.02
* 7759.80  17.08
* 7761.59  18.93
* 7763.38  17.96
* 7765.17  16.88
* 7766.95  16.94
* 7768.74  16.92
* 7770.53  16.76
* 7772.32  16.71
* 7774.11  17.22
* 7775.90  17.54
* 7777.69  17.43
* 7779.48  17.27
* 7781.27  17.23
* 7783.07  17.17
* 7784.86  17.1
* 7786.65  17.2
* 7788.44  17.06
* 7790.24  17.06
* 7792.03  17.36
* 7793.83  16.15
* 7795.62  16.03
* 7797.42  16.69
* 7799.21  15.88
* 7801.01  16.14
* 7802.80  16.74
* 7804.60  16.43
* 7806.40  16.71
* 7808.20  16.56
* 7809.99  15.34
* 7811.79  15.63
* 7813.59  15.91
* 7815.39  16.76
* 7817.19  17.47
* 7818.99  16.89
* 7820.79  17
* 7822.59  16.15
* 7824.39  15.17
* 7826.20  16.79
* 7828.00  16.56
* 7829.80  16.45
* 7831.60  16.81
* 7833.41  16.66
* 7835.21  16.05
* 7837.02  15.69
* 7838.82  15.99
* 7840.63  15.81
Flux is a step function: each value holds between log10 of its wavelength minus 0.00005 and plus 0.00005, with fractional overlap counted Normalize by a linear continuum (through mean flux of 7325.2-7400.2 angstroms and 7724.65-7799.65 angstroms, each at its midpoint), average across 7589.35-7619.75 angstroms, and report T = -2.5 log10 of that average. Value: 0.04 mag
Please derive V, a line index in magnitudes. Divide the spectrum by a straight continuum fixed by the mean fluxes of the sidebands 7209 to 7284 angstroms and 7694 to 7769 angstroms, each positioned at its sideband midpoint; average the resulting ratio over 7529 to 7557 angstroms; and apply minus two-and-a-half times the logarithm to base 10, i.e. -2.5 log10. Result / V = 0.10 mag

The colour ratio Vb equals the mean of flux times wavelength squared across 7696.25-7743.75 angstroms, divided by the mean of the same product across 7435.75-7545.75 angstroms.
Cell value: 1.13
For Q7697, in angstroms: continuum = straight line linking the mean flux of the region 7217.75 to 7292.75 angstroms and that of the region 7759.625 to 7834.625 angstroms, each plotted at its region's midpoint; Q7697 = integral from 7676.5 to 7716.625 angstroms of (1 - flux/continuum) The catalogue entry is 0.6 angstroms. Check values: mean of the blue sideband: 15.6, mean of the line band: 16.3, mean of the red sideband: 16.8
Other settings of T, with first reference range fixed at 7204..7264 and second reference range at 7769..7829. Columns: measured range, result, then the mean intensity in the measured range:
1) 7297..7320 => -0.029 mag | 15.9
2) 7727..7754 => -0.044 mag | 17.2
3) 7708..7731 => -0.028 mag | 16.9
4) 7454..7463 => -0.077 mag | 17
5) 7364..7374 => -0.109 mag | 17.3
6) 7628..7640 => 0.013 mag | 16.1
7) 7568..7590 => 0.016 mag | 15.9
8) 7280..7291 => -0.048 mag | 16.1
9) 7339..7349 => -0.128 mag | 17.5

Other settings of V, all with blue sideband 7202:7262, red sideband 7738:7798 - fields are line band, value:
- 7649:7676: 0.03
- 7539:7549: 0.11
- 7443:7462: -0.06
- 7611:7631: 0.04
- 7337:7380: -0.07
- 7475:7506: 0.01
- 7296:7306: 0.01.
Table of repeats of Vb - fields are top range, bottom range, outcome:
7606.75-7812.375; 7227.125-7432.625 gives 1.15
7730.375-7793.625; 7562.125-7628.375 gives 1.12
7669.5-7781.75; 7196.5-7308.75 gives 1.23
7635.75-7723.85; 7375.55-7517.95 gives 1.08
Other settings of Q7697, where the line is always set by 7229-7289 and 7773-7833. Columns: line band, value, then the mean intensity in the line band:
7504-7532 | 1.2 angstroms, 15.4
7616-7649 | 0.6 angstroms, 16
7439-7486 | -2.2 angstroms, 16.8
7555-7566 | 0.3 angstroms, 15.7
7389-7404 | 1.1 angstroms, 14.7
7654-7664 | 0.0 angstroms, 16.3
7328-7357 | -2.0 angstroms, 16.9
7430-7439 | -0.4 angstroms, 16.6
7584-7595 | 0.4 angstroms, 15.7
